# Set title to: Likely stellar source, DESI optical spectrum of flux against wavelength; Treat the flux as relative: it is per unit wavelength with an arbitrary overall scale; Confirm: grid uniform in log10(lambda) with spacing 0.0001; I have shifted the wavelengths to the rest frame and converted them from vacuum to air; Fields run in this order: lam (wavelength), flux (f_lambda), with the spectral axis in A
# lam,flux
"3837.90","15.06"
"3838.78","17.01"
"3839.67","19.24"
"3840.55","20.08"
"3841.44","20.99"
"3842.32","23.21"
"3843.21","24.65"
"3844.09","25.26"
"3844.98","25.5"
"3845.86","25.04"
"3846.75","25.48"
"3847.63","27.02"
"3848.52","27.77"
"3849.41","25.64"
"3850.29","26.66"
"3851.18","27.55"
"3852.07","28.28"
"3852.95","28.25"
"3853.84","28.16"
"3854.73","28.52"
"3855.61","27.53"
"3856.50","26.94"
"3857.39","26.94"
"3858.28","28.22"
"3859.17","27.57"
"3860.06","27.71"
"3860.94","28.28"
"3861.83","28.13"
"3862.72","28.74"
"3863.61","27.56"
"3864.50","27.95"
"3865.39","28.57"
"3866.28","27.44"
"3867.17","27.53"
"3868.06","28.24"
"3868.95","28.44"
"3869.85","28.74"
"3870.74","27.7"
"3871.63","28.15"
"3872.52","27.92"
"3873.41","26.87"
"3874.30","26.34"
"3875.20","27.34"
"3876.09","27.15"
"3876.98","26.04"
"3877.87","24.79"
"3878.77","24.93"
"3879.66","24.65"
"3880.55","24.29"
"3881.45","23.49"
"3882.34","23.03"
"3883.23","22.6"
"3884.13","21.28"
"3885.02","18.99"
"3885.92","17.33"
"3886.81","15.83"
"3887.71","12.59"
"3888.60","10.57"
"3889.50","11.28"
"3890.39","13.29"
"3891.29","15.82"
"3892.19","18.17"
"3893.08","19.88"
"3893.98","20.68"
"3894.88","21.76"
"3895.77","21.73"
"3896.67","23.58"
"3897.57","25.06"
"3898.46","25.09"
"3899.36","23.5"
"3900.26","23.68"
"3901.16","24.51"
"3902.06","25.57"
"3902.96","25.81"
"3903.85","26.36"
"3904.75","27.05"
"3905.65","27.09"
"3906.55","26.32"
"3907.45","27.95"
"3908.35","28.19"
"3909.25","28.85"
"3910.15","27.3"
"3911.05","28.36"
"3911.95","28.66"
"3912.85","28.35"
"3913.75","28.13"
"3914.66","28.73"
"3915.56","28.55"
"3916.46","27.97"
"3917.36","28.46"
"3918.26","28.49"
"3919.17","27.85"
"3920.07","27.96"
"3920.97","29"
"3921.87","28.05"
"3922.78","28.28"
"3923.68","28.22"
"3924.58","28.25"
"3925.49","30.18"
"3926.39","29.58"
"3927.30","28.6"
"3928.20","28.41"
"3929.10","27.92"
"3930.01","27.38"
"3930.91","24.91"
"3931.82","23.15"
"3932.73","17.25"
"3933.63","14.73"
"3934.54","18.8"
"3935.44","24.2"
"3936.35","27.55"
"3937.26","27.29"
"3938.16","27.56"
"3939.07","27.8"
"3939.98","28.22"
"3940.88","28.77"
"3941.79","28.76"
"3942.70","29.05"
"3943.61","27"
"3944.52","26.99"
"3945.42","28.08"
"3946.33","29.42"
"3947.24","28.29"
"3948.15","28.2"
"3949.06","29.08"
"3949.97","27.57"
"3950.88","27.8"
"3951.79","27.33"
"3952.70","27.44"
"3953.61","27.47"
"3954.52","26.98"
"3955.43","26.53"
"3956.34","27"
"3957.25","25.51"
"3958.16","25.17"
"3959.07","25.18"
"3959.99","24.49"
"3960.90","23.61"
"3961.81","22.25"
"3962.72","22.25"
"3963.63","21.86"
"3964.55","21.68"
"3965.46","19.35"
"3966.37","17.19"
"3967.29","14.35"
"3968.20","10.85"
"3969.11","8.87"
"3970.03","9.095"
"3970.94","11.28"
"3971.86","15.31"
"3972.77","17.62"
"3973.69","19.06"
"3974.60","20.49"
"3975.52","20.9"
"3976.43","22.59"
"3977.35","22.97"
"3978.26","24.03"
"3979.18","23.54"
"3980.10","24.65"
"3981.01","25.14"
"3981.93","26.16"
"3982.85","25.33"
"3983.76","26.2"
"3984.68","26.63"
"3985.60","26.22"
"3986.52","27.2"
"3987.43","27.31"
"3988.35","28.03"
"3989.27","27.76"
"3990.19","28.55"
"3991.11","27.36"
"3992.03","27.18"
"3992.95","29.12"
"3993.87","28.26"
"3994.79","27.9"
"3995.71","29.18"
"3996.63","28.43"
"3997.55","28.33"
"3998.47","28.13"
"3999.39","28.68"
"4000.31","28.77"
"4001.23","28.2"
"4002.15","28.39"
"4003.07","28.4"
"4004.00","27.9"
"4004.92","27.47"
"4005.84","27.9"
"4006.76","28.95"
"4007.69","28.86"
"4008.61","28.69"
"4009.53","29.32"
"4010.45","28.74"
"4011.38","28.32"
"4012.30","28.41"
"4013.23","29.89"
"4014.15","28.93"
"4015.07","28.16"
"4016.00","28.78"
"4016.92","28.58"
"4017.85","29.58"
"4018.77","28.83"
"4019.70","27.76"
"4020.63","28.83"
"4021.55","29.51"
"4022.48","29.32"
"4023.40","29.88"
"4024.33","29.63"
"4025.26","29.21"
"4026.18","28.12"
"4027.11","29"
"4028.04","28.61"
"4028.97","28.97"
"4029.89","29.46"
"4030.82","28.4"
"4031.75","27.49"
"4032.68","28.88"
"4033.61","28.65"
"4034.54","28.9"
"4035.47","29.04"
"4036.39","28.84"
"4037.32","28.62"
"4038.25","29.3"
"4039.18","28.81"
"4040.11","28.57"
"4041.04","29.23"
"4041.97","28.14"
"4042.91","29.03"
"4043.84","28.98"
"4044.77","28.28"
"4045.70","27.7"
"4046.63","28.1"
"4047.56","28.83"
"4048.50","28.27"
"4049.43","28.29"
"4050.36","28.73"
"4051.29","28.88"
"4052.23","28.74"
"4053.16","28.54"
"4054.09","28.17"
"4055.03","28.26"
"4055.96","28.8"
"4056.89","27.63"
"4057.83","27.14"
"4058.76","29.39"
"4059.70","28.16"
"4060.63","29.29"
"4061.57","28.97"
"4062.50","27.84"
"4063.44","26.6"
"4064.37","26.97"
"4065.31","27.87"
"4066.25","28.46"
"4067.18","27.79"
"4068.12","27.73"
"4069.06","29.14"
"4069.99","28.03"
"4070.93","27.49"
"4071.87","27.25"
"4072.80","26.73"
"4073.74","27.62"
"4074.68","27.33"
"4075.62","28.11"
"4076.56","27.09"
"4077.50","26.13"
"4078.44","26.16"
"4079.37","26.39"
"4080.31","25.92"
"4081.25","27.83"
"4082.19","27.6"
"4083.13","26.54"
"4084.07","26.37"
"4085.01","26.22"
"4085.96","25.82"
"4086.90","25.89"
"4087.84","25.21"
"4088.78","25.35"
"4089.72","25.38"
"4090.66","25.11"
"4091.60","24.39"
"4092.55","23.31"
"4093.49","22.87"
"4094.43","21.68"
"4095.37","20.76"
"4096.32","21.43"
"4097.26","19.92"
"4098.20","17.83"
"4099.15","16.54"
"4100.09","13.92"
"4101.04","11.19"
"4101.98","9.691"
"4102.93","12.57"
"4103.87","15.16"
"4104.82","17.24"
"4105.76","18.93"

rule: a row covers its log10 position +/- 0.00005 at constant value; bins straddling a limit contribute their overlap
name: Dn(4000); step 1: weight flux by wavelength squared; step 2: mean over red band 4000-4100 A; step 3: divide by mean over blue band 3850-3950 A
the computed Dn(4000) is 1.1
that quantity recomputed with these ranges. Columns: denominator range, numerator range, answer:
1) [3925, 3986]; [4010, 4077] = 1.24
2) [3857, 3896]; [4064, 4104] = 1.12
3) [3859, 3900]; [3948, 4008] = 1.10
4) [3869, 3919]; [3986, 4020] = 1.24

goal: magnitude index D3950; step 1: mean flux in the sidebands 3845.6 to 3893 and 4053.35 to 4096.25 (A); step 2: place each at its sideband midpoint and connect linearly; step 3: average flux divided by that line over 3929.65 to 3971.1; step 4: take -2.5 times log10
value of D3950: 0.07 mag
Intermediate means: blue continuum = 24.7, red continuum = 26.7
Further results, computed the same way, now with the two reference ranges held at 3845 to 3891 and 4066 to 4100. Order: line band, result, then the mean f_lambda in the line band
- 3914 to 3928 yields -0.14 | 28.5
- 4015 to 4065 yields -0.14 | 28.6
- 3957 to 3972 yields 0.32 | 18.7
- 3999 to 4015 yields -0.14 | 28.6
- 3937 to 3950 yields -0.13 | 28.2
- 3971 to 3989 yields 0.08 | 23.4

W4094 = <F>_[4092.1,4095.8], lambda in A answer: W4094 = 22.2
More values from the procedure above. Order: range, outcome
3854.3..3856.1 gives 28.1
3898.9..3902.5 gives 24.3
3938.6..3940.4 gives 27.9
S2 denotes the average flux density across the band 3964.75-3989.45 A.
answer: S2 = 21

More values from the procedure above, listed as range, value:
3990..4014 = 28.4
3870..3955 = 25.3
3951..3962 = 25.9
